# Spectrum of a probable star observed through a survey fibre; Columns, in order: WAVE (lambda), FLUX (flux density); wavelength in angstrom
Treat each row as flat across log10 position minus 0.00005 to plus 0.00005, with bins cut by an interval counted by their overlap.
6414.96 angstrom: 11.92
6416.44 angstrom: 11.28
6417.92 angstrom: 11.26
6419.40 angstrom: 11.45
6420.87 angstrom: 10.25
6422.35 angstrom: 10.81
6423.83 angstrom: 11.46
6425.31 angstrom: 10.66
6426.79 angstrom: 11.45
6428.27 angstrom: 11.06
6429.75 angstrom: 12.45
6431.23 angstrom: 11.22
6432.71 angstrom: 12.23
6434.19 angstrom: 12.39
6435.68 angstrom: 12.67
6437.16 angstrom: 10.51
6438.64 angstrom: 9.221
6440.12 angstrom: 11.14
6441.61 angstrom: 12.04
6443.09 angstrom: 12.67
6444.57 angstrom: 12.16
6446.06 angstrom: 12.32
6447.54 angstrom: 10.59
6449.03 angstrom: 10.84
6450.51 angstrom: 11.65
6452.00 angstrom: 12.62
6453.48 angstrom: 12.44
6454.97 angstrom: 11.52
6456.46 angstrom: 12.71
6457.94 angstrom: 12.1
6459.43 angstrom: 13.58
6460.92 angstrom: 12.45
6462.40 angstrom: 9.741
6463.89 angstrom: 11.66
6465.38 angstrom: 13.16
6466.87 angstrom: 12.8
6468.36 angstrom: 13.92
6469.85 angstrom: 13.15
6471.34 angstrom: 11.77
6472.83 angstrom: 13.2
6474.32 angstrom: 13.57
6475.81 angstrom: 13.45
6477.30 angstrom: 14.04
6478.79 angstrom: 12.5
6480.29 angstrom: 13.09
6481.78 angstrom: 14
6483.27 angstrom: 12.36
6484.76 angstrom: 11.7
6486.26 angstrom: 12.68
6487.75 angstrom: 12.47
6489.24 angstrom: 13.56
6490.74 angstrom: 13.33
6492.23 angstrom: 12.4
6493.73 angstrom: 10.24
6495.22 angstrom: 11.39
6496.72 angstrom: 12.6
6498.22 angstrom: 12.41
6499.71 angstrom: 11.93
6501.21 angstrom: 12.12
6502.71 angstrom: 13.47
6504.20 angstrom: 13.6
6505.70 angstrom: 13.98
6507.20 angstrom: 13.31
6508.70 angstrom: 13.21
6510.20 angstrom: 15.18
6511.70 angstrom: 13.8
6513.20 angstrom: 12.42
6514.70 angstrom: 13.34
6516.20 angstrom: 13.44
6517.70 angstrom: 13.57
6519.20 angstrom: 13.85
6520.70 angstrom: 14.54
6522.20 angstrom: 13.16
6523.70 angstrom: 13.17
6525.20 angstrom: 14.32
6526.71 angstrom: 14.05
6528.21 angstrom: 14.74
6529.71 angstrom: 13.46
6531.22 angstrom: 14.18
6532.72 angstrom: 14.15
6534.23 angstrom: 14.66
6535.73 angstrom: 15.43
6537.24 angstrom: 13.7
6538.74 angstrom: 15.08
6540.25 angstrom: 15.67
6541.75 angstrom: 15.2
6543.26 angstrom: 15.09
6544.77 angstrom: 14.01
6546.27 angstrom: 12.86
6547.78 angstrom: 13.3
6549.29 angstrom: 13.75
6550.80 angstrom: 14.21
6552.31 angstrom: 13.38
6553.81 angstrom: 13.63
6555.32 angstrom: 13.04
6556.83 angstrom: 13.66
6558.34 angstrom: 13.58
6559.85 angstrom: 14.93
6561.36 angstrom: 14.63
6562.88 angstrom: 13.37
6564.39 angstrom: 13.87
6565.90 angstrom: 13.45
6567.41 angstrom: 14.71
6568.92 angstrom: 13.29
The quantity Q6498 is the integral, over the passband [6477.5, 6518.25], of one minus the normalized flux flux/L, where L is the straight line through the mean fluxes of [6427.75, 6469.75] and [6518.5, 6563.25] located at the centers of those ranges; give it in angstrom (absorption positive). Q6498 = 0.6 angstrom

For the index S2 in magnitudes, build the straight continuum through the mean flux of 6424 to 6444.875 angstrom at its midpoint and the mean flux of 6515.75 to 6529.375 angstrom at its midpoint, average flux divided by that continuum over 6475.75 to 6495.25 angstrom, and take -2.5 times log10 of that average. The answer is 0.02 mag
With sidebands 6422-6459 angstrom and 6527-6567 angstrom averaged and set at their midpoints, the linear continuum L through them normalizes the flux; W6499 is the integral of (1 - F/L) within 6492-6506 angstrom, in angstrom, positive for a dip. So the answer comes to 0.7 angstrom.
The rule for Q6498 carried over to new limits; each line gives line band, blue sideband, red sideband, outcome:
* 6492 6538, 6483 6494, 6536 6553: -0.4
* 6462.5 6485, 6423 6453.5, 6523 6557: -0.8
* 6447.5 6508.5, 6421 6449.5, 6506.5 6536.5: 0.4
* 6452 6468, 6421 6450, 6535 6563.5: -0.3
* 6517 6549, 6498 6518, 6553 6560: -1.7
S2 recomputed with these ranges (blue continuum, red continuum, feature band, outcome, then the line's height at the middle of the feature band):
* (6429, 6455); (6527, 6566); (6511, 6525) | 0.00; 13.5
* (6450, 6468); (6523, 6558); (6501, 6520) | -0.01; 13.4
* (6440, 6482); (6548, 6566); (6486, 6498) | 0.05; 12.9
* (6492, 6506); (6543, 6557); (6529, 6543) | -0.10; 13.3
